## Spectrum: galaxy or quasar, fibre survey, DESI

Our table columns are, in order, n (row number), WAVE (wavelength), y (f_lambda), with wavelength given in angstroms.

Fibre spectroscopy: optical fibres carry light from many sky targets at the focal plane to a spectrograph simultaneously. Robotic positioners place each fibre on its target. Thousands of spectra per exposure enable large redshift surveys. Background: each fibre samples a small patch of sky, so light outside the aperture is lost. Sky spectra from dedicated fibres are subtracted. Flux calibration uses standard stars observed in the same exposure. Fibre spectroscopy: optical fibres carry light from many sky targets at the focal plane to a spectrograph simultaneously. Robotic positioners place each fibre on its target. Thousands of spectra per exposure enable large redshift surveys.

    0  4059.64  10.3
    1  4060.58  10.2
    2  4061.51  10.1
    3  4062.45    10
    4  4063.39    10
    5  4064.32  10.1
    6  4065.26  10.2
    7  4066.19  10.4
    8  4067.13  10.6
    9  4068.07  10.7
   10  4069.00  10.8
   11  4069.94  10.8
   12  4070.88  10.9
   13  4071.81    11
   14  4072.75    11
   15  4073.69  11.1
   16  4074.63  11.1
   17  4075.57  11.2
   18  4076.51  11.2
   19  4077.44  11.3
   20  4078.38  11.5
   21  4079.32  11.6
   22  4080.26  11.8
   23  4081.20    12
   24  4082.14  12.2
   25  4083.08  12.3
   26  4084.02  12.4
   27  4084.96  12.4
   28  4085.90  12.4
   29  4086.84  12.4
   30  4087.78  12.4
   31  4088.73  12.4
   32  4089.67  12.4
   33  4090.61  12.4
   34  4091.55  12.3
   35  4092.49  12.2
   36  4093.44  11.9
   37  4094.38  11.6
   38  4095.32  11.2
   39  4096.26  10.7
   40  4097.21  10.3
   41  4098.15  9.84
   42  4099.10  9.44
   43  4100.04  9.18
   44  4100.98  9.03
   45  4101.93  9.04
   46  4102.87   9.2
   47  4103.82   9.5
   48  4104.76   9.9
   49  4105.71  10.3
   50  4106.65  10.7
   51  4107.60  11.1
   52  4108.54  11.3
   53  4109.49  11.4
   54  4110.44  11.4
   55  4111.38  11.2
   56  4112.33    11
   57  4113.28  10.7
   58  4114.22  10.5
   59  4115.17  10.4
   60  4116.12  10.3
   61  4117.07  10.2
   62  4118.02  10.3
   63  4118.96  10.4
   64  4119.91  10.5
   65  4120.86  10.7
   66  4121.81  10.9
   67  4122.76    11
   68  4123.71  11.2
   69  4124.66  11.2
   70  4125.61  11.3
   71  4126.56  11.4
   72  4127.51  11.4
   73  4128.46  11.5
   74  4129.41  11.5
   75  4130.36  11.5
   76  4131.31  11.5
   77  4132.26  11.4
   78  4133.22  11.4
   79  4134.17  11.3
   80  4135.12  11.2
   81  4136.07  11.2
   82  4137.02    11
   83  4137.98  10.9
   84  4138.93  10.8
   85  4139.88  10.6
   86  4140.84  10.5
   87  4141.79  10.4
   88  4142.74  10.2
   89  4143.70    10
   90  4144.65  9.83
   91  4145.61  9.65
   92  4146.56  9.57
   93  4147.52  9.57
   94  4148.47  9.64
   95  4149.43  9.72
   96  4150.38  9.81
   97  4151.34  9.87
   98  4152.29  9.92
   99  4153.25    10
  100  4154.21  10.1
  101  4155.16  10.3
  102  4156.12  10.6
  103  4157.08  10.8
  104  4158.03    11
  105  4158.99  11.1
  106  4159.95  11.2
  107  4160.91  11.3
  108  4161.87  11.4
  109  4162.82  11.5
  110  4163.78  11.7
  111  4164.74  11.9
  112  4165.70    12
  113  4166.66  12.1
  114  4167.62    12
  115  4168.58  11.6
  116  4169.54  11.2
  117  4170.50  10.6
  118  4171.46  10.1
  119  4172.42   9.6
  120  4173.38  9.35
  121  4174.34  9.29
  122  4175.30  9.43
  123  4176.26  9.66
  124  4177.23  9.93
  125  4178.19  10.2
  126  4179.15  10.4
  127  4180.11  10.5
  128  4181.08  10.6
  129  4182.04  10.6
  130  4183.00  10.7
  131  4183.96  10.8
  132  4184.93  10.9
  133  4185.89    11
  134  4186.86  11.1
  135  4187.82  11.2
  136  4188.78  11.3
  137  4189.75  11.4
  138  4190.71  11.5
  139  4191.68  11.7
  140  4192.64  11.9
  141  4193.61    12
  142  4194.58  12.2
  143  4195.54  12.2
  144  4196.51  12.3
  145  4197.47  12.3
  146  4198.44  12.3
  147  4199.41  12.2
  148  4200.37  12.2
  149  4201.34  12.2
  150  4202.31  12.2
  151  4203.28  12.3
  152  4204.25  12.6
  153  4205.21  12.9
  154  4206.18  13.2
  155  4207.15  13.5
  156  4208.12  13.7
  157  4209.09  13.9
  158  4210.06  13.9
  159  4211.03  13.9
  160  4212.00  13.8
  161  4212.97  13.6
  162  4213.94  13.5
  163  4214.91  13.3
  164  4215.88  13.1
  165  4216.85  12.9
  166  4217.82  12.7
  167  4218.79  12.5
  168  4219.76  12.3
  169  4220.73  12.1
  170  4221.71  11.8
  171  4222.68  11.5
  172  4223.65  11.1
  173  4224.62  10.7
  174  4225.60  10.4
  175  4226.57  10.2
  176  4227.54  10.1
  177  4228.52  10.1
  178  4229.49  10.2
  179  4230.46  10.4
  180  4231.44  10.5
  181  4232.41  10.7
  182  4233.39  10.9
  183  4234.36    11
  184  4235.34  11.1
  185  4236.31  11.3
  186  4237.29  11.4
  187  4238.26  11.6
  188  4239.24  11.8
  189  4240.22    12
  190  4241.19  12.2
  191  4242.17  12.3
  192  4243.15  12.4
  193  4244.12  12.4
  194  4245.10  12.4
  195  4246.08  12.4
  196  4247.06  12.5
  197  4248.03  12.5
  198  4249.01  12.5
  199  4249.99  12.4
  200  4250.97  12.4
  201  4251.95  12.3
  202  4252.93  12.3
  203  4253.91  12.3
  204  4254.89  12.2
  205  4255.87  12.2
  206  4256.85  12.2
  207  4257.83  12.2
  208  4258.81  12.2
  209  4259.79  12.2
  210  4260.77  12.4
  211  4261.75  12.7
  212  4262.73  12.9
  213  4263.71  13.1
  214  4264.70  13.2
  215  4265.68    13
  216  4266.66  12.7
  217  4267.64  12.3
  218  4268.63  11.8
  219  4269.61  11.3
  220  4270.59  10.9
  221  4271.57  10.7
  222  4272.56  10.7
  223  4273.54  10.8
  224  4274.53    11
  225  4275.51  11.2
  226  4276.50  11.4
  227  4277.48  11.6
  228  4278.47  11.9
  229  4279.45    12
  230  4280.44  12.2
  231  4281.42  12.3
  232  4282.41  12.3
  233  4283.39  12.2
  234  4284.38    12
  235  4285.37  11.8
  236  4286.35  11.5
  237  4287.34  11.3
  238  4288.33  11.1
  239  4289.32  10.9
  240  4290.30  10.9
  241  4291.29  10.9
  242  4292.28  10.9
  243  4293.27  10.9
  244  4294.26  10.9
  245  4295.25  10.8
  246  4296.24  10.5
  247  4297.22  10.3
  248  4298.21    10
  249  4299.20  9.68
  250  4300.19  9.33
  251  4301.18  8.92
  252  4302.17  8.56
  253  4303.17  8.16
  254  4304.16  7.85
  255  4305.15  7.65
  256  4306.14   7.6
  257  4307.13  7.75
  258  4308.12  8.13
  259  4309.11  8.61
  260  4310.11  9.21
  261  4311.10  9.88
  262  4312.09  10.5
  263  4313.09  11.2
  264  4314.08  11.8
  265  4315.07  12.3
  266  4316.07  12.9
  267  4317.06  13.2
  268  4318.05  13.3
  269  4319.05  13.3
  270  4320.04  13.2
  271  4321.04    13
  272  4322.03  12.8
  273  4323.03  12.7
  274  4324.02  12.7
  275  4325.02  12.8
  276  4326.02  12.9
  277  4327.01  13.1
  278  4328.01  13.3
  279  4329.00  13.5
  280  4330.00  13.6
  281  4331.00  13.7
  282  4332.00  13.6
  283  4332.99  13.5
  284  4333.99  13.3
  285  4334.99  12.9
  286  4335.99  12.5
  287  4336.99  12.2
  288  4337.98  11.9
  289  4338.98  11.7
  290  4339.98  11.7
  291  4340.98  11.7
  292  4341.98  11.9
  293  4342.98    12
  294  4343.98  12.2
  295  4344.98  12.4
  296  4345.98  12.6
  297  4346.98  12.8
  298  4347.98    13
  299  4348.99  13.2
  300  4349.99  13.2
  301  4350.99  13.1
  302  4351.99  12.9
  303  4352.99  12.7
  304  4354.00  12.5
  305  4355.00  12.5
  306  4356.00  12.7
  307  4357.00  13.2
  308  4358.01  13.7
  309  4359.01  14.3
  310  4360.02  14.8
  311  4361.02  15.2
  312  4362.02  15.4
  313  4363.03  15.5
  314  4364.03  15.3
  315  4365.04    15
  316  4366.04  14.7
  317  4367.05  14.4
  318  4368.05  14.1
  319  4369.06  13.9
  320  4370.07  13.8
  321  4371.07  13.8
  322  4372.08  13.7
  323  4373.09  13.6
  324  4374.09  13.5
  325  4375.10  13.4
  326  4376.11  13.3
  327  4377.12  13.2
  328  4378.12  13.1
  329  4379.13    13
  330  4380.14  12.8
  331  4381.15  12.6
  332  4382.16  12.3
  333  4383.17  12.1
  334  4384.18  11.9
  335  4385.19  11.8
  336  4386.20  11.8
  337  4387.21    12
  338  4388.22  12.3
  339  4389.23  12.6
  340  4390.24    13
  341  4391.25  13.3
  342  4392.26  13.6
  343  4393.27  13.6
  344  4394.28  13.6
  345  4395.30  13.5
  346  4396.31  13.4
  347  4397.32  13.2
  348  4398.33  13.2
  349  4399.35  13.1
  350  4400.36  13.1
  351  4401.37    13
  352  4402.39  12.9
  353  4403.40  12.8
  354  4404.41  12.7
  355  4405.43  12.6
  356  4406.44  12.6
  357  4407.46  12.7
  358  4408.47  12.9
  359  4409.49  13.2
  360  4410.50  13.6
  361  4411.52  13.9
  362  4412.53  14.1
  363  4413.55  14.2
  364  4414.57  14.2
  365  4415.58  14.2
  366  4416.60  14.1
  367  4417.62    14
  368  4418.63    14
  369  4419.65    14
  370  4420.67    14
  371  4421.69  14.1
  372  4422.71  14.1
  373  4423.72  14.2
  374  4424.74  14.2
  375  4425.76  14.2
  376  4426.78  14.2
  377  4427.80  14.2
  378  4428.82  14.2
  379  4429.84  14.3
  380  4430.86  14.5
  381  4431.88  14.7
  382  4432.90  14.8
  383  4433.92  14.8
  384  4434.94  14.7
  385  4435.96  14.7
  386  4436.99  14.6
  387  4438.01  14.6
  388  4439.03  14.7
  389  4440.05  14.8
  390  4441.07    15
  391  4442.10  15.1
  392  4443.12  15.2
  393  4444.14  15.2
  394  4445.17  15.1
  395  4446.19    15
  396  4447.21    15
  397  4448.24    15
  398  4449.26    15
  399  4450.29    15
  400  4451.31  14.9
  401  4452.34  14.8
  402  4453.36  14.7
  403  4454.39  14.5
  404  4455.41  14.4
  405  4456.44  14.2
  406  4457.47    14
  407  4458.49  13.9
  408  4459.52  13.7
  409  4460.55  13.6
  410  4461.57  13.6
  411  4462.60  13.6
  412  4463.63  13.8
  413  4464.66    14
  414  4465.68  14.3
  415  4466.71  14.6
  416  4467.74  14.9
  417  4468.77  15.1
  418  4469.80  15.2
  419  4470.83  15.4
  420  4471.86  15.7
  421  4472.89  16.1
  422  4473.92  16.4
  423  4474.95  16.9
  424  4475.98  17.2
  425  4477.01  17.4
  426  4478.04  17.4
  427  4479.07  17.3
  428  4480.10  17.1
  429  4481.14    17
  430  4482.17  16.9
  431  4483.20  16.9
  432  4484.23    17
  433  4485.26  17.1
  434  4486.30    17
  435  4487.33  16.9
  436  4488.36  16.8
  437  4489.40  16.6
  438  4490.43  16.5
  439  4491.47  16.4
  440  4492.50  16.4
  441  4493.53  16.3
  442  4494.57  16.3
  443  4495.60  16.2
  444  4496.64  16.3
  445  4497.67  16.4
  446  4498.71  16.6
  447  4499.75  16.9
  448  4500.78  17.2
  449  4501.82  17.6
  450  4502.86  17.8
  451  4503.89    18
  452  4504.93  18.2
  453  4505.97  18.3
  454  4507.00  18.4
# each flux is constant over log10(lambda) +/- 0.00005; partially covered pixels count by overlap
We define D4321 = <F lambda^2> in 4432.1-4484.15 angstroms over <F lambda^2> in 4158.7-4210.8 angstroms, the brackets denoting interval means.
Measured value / 1.50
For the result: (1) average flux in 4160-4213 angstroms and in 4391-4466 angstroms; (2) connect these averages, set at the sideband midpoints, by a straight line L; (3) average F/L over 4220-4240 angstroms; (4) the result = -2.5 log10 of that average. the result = 0.10 mag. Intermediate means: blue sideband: 11.6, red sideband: 14.1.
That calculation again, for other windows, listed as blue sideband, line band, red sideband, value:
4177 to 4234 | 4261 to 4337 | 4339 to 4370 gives 0.12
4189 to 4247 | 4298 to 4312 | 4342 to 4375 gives 0.44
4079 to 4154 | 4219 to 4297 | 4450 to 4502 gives 0.10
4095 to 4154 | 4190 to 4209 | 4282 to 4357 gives -0.14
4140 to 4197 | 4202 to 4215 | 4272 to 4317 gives -0.24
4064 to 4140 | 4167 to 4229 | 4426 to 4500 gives 0.05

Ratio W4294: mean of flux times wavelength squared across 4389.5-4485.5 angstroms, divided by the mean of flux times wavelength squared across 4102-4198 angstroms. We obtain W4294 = 1.54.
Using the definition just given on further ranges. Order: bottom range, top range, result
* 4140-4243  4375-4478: 1.38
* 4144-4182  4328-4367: 1.38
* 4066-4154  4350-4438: 1.43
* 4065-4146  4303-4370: 1.27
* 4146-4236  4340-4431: 1.29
